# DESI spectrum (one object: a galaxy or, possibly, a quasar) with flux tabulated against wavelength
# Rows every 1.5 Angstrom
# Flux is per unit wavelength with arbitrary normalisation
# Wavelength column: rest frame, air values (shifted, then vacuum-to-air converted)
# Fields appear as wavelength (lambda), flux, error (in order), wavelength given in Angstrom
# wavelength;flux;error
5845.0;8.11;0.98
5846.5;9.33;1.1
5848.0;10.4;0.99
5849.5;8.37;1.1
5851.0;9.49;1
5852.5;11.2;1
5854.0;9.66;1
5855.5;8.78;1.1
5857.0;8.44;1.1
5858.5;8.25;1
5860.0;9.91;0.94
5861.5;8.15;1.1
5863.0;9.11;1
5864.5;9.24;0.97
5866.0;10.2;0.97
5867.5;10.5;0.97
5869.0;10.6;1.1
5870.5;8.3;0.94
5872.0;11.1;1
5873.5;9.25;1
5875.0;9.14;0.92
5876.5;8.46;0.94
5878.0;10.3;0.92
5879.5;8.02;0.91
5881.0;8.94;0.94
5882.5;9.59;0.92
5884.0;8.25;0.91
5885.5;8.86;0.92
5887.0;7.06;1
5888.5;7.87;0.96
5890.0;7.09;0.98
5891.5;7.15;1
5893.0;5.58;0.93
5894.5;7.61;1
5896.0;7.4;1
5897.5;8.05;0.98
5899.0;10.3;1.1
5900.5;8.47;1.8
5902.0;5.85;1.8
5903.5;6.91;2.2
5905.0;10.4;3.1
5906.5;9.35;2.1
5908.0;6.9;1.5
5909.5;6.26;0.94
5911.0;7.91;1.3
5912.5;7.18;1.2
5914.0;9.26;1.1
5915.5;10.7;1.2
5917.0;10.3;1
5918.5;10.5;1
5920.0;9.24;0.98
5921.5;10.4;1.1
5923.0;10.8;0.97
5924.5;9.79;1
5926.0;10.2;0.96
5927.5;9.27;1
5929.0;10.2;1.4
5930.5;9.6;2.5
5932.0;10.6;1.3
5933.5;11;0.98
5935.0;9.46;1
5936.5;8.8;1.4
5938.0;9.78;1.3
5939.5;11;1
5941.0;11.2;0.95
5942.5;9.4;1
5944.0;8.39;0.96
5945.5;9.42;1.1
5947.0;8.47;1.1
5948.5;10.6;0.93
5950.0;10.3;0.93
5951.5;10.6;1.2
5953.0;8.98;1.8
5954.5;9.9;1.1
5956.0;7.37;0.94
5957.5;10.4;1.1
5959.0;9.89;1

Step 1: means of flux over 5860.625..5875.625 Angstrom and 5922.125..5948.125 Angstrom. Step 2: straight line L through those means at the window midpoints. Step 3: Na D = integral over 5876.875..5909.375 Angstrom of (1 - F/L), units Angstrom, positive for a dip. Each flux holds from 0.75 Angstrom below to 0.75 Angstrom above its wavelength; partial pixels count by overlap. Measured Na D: 5.4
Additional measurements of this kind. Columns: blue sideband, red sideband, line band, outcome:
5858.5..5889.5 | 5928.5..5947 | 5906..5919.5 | 1.2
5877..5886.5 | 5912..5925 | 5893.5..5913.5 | 3.4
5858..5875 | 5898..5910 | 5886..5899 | 1.7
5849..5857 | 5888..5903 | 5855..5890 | -1.9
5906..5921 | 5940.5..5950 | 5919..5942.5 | -2.2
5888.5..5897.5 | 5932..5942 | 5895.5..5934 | -2.0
